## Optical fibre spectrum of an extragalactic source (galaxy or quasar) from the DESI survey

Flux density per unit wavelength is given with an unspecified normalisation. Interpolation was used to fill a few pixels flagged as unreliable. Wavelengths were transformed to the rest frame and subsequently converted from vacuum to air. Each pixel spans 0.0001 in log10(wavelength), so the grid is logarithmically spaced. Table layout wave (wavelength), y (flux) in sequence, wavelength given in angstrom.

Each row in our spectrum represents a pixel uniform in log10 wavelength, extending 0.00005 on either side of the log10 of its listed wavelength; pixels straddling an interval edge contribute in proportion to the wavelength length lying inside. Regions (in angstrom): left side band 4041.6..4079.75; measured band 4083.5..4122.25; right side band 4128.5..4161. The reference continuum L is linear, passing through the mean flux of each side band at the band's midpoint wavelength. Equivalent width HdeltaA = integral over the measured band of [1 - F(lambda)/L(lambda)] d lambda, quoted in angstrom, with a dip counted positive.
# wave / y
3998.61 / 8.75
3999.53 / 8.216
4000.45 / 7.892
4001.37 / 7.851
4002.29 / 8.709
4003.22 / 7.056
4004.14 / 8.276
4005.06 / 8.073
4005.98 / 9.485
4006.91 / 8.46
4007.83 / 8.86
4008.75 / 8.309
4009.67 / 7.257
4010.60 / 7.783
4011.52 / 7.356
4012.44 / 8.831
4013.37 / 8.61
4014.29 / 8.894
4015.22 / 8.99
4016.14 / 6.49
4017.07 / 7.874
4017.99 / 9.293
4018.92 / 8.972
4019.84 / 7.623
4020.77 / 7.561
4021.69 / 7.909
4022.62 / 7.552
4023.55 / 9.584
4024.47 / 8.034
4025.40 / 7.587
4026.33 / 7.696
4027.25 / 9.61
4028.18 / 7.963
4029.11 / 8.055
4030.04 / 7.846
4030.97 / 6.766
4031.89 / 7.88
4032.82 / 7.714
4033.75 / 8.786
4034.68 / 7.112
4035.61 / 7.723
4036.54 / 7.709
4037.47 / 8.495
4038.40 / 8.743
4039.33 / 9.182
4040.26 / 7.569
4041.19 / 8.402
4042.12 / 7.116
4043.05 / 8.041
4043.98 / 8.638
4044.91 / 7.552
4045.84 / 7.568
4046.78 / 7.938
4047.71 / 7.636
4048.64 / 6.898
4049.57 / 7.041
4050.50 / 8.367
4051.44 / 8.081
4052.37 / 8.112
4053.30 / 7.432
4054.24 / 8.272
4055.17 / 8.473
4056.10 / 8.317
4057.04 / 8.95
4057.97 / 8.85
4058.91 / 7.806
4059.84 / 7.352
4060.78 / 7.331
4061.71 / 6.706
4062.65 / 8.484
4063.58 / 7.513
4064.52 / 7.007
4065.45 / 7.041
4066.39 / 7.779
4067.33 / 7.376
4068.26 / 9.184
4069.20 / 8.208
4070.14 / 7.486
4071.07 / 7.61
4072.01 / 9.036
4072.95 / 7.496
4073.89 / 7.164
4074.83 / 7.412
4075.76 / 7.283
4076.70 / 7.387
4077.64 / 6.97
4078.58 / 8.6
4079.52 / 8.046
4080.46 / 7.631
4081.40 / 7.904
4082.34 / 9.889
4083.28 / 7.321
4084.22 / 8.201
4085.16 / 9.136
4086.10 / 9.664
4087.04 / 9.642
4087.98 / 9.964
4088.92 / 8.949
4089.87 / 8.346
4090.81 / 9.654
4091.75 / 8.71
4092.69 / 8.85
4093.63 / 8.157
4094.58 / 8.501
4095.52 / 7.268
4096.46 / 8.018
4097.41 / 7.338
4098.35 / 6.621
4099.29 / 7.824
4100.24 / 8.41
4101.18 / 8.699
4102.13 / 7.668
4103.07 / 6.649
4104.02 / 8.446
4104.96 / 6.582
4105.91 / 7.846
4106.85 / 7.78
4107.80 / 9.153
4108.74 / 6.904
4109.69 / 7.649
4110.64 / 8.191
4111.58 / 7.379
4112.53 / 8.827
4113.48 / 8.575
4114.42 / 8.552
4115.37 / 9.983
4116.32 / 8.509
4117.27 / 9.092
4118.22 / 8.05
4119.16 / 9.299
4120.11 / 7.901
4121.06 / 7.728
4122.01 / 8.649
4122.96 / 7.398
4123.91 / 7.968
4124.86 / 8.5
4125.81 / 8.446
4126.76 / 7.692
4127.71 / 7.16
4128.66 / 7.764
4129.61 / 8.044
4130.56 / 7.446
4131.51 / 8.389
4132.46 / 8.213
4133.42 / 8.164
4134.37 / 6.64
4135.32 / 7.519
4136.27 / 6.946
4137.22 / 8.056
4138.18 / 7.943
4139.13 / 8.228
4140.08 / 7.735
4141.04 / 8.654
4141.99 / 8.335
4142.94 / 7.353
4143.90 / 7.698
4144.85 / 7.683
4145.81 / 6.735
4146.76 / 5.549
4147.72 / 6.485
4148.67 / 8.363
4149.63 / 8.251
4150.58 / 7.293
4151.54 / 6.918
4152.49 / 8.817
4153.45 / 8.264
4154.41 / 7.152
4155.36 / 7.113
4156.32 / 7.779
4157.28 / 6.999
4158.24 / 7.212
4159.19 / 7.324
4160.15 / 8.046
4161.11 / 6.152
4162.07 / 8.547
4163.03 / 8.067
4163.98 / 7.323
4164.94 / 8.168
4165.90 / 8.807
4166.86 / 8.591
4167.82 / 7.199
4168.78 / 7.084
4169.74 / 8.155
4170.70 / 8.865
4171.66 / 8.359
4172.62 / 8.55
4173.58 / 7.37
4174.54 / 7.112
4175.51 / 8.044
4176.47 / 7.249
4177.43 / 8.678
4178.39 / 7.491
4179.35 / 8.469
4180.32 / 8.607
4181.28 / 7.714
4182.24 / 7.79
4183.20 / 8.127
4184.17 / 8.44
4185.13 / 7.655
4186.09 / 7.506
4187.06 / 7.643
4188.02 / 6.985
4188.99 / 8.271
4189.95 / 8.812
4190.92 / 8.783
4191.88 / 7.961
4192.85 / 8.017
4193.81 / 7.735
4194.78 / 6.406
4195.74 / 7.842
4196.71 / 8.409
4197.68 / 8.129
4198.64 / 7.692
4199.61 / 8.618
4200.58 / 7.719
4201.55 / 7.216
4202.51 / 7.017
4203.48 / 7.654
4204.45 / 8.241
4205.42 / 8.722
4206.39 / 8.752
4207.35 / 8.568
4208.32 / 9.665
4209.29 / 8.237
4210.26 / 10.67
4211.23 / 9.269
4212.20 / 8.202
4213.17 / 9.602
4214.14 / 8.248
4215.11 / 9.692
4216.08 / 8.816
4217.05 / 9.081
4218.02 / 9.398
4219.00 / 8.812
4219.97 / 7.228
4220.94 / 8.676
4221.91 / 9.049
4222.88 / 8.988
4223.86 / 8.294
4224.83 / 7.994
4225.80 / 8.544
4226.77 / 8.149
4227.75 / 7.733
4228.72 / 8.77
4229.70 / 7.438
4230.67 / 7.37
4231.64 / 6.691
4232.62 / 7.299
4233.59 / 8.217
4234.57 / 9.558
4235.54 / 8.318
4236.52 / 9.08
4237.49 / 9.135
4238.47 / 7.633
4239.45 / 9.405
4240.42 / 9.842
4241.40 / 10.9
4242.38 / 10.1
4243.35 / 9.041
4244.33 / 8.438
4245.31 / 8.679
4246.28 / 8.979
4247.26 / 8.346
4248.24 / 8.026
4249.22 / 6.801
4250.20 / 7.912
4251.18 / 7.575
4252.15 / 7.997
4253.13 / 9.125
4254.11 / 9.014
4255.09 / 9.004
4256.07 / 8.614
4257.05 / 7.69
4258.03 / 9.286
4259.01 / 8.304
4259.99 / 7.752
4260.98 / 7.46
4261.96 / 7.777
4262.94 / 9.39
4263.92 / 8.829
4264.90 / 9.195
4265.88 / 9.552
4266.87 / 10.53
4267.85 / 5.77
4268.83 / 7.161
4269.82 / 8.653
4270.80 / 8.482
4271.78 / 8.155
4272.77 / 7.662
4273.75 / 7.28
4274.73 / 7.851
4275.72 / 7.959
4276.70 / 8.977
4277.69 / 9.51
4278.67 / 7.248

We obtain -3.1 angstrom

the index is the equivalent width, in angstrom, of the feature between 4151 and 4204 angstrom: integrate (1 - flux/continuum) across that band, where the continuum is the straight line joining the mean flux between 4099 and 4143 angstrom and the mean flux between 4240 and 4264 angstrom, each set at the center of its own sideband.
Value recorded 2.8 angstrom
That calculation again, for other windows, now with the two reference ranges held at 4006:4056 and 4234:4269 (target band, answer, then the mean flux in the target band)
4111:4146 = 1.1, 8.04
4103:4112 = 0.6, 7.71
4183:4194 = 0.6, 8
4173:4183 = 0.7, 7.87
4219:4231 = 0.5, 8.22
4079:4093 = -1.0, 8.79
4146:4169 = 2.3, 7.56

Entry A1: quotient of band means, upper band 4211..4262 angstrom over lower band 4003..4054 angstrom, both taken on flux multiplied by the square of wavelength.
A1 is 1.17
